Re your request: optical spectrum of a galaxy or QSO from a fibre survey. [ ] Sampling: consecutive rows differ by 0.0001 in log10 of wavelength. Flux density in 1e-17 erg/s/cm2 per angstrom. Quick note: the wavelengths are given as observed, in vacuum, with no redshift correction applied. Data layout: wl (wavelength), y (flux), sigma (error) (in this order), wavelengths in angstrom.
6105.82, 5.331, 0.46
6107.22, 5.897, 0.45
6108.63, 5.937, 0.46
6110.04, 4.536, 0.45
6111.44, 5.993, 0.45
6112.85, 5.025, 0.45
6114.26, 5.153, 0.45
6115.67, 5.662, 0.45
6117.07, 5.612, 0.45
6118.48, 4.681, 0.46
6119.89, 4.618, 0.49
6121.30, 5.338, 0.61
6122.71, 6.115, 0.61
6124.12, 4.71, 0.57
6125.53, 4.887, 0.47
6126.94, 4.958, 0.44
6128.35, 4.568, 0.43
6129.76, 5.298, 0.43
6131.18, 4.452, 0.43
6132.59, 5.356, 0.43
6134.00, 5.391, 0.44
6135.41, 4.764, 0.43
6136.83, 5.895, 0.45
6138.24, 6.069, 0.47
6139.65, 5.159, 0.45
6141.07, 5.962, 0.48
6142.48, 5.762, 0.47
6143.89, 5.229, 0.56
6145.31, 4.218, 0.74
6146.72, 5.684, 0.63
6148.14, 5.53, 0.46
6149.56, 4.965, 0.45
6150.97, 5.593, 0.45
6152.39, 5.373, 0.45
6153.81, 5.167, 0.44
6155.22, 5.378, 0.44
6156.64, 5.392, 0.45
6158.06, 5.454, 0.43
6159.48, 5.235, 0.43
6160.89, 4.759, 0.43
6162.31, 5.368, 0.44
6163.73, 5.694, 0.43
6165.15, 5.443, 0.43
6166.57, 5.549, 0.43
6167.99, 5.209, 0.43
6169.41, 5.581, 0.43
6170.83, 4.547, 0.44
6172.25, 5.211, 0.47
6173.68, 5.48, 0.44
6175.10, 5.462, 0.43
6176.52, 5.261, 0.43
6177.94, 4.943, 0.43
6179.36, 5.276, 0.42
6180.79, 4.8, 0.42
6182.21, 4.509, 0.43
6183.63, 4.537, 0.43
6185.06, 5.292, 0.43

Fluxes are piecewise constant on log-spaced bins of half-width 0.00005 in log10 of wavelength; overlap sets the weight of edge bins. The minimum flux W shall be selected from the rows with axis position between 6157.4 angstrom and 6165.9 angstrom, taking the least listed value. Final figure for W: 4.759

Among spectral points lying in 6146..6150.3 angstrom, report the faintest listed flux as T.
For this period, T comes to 4.965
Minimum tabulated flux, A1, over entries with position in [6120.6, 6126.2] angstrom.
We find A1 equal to 4.71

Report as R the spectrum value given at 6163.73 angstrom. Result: 5.694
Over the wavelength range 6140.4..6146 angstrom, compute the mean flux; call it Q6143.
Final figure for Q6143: 5.29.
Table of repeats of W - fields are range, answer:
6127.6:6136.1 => 4.452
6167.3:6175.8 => 4.547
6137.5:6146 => 4.218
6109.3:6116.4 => 4.536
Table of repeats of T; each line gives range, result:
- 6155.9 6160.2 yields 5.235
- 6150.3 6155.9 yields 5.167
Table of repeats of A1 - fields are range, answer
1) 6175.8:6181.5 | 4.8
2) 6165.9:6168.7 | 5.209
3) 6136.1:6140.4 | 5.159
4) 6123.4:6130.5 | 4.568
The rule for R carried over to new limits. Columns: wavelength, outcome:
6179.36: 5.276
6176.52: 5.261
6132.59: 5.356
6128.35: 4.568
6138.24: 6.069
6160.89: 4.759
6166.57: 5.549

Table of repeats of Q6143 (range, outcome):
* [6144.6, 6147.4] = 4.95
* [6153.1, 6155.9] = 5.28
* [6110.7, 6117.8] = 5.49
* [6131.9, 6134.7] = 5.38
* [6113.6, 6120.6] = 5.15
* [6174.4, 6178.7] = 5.23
